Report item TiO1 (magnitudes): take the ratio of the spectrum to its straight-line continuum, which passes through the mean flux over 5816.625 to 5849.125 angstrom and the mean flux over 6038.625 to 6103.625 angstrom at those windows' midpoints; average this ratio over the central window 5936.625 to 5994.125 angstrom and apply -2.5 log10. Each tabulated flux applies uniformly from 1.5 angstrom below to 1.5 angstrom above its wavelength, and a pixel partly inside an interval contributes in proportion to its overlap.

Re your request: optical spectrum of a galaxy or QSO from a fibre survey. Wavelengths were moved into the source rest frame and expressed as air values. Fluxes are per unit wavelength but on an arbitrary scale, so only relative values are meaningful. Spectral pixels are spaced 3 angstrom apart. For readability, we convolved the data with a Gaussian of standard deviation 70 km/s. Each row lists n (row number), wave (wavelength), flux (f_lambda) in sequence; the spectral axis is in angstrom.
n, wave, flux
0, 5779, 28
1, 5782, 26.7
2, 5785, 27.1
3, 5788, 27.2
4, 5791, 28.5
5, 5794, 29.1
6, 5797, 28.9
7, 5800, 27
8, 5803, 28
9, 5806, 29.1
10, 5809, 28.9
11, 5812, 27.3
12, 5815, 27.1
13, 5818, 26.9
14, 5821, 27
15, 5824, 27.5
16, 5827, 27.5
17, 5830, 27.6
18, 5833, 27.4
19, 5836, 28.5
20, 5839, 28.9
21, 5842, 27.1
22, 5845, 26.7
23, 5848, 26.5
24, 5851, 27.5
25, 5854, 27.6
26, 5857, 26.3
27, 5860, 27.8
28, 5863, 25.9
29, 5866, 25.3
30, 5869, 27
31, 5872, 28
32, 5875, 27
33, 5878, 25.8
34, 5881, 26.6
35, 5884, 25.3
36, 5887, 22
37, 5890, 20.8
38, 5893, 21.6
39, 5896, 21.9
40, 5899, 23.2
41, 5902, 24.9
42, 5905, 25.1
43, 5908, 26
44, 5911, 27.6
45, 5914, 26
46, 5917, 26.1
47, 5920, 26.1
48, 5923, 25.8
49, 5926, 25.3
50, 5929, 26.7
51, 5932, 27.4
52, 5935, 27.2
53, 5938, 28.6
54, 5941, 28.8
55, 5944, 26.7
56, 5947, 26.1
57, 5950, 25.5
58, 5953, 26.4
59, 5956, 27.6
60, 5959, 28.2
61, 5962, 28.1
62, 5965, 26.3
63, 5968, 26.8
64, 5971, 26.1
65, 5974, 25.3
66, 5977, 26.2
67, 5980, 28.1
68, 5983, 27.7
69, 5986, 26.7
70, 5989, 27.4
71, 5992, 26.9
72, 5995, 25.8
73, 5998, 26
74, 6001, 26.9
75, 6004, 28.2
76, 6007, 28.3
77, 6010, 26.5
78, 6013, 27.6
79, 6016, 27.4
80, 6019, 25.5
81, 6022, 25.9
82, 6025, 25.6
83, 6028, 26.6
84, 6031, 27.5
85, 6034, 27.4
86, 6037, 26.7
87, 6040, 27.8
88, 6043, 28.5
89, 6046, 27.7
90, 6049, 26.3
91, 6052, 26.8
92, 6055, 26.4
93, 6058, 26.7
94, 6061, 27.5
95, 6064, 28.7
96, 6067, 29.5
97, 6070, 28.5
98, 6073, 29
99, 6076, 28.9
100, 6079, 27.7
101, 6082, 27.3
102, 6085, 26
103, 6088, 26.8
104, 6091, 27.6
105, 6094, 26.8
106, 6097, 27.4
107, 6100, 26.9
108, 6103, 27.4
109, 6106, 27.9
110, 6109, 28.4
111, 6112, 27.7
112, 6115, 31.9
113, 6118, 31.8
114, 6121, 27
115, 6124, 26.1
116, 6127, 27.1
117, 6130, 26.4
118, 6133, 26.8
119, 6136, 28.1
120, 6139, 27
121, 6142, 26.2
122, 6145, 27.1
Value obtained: 0.020 mag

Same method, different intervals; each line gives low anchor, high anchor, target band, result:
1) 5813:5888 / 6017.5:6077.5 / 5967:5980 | 0.04 mag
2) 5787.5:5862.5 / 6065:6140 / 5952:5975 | 0.03 mag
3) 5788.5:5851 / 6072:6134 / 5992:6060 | 0.03 mag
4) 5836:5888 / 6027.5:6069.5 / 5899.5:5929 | 0.04 mag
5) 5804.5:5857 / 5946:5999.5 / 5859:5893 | 0.08 mag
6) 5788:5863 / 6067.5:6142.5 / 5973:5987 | 0.03 mag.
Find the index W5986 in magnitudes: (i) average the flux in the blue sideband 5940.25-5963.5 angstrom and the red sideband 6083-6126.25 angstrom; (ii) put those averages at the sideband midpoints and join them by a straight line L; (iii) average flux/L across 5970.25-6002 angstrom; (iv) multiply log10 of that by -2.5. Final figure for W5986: 0.03 mag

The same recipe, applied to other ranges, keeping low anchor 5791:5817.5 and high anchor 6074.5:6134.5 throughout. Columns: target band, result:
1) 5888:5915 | 0.165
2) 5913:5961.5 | 0.045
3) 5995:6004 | 0.049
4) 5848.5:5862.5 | 0.036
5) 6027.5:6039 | 0.027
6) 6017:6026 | 0.083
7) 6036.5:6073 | 0.004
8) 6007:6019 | 0.029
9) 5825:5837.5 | 0.014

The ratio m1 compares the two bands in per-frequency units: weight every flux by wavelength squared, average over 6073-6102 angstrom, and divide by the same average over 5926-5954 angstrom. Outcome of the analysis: 1.1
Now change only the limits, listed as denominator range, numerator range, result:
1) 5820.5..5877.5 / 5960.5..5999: 1.03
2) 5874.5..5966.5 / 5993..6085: 1.10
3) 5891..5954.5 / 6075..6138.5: 1.14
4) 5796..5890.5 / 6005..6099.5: 1.09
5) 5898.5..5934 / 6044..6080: 1.13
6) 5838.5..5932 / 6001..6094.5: 1.12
